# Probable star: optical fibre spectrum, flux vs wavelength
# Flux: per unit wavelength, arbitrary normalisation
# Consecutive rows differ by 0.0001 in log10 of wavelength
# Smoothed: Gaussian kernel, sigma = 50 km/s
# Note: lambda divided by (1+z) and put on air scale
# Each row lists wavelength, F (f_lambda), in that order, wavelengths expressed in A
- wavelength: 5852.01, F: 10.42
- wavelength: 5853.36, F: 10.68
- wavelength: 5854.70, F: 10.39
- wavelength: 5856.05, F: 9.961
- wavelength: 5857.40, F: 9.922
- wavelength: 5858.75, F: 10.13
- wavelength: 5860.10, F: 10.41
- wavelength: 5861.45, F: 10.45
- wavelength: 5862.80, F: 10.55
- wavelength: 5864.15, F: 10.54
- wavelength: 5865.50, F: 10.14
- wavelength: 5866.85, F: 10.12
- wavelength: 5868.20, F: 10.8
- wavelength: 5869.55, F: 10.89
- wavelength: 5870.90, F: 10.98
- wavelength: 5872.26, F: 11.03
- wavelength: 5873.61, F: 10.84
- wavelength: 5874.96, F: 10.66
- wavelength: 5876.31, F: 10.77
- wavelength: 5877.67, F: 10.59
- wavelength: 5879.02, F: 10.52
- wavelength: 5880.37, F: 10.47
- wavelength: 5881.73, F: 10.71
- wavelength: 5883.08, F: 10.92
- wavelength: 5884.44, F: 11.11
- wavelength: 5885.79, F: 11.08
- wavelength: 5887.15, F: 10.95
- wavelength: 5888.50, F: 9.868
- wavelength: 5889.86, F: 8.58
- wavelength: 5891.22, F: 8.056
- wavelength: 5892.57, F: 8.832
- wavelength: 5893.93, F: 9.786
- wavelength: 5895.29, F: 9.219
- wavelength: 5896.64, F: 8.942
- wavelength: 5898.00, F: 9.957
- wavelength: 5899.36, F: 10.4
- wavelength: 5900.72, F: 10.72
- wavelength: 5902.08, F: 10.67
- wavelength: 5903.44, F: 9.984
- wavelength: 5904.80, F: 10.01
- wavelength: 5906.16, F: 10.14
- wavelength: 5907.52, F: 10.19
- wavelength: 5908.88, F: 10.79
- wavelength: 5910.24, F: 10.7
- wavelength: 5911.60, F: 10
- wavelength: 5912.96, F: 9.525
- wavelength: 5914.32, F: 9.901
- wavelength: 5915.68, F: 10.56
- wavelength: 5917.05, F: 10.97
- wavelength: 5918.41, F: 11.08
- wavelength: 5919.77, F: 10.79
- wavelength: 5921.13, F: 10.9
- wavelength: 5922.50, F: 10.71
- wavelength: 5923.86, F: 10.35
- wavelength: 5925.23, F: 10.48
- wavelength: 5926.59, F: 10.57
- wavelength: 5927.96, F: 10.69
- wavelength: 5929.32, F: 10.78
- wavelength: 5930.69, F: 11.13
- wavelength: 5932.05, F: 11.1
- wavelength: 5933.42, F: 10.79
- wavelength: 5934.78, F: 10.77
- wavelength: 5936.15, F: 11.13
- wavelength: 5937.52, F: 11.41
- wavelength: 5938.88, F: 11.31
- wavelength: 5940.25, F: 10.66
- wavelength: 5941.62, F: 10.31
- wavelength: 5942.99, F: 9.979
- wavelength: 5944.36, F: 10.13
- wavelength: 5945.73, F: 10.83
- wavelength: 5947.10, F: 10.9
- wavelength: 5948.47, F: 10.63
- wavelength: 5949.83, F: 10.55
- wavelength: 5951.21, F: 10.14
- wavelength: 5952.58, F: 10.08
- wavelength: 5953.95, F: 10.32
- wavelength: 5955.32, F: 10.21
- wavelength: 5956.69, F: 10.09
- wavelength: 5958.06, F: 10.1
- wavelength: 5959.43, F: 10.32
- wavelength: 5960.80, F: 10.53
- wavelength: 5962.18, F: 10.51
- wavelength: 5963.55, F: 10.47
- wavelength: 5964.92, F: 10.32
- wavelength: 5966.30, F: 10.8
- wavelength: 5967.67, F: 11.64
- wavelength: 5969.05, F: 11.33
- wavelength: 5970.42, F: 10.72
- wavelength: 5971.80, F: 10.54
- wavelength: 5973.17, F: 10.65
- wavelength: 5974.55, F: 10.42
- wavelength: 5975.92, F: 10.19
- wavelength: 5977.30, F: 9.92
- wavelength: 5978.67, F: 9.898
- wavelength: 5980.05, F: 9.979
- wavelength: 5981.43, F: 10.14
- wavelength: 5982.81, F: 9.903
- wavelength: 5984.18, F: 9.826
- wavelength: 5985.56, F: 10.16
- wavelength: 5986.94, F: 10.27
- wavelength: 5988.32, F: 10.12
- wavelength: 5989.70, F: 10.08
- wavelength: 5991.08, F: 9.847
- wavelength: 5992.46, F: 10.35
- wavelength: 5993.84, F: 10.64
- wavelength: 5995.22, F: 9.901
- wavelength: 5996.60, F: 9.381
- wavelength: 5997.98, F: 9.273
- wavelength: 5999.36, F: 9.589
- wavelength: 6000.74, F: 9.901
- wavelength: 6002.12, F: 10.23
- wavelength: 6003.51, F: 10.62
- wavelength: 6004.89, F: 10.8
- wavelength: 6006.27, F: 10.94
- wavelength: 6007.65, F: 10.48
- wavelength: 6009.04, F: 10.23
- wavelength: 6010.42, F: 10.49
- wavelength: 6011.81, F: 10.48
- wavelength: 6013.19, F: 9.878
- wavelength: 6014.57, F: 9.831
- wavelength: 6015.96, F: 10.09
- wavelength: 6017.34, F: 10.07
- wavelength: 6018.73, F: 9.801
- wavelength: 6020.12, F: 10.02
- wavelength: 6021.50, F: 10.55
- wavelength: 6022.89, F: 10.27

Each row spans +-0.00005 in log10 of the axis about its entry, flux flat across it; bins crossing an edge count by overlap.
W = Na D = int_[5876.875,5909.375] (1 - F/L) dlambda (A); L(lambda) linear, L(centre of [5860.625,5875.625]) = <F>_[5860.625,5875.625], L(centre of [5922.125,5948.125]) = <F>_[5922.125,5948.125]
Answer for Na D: 1.74 A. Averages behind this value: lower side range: 10.6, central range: 10.1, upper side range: 10.7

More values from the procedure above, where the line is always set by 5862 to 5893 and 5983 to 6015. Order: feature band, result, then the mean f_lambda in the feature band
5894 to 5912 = 0.4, 10.1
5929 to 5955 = -1.0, 10.7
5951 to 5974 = -0.7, 10.5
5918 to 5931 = -0.5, 10.7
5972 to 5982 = 0.0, 10.2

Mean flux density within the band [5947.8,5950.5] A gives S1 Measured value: 10.6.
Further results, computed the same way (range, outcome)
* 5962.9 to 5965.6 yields 10.4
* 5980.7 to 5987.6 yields 10.1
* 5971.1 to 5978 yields 10.3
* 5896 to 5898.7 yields 9.45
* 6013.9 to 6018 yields 10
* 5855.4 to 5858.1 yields 9.93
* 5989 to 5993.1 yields 10.1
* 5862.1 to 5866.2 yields 10.4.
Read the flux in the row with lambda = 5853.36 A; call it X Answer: 10.68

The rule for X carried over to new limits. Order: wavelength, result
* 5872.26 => 11.03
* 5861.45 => 10.45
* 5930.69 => 11.13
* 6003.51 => 10.62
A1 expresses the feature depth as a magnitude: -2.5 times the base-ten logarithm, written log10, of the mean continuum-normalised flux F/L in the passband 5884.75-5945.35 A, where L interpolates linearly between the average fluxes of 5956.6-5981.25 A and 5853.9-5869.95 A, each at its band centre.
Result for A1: 0.007 mag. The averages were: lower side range 10.4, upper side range 10.5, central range 10.3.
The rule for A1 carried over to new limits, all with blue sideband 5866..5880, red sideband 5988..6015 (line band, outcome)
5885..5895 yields 0.11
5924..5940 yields -0.04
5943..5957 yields 0.00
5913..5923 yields -0.01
